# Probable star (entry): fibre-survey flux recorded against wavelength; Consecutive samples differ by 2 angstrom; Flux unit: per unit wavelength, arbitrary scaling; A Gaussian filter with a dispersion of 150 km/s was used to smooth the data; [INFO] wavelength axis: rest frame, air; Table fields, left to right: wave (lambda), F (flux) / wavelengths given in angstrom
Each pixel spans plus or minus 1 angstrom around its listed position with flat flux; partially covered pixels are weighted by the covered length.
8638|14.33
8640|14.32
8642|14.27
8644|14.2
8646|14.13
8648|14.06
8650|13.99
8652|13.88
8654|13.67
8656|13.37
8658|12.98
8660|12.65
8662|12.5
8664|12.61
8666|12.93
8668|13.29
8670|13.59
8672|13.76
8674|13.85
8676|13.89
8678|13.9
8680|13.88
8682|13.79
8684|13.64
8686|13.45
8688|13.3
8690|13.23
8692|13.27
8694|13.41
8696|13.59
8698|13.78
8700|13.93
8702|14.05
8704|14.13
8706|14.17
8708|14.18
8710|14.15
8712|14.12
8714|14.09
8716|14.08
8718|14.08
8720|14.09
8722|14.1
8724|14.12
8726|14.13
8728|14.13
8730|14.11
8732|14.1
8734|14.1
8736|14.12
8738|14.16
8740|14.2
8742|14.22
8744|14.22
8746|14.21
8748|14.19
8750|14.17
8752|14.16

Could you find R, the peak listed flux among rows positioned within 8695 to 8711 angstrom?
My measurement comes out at 14.18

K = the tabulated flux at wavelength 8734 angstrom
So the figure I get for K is 14.1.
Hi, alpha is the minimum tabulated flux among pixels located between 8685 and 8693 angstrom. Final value 13.23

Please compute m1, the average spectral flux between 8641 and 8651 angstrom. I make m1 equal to 14.1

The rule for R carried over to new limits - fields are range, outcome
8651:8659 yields 13.88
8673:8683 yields 13.9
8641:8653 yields 14.27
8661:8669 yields 13.29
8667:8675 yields 13.85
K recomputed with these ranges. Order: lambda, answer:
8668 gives 13.29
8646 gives 14.13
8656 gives 13.37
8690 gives 13.23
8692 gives 13.27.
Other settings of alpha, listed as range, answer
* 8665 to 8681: 12.93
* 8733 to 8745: 14.1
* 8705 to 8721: 14.08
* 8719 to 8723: 14.09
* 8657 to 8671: 12.5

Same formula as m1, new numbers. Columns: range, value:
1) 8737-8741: 14.2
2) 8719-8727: 14.1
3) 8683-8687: 13.5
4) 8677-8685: 13.8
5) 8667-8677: 13.7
